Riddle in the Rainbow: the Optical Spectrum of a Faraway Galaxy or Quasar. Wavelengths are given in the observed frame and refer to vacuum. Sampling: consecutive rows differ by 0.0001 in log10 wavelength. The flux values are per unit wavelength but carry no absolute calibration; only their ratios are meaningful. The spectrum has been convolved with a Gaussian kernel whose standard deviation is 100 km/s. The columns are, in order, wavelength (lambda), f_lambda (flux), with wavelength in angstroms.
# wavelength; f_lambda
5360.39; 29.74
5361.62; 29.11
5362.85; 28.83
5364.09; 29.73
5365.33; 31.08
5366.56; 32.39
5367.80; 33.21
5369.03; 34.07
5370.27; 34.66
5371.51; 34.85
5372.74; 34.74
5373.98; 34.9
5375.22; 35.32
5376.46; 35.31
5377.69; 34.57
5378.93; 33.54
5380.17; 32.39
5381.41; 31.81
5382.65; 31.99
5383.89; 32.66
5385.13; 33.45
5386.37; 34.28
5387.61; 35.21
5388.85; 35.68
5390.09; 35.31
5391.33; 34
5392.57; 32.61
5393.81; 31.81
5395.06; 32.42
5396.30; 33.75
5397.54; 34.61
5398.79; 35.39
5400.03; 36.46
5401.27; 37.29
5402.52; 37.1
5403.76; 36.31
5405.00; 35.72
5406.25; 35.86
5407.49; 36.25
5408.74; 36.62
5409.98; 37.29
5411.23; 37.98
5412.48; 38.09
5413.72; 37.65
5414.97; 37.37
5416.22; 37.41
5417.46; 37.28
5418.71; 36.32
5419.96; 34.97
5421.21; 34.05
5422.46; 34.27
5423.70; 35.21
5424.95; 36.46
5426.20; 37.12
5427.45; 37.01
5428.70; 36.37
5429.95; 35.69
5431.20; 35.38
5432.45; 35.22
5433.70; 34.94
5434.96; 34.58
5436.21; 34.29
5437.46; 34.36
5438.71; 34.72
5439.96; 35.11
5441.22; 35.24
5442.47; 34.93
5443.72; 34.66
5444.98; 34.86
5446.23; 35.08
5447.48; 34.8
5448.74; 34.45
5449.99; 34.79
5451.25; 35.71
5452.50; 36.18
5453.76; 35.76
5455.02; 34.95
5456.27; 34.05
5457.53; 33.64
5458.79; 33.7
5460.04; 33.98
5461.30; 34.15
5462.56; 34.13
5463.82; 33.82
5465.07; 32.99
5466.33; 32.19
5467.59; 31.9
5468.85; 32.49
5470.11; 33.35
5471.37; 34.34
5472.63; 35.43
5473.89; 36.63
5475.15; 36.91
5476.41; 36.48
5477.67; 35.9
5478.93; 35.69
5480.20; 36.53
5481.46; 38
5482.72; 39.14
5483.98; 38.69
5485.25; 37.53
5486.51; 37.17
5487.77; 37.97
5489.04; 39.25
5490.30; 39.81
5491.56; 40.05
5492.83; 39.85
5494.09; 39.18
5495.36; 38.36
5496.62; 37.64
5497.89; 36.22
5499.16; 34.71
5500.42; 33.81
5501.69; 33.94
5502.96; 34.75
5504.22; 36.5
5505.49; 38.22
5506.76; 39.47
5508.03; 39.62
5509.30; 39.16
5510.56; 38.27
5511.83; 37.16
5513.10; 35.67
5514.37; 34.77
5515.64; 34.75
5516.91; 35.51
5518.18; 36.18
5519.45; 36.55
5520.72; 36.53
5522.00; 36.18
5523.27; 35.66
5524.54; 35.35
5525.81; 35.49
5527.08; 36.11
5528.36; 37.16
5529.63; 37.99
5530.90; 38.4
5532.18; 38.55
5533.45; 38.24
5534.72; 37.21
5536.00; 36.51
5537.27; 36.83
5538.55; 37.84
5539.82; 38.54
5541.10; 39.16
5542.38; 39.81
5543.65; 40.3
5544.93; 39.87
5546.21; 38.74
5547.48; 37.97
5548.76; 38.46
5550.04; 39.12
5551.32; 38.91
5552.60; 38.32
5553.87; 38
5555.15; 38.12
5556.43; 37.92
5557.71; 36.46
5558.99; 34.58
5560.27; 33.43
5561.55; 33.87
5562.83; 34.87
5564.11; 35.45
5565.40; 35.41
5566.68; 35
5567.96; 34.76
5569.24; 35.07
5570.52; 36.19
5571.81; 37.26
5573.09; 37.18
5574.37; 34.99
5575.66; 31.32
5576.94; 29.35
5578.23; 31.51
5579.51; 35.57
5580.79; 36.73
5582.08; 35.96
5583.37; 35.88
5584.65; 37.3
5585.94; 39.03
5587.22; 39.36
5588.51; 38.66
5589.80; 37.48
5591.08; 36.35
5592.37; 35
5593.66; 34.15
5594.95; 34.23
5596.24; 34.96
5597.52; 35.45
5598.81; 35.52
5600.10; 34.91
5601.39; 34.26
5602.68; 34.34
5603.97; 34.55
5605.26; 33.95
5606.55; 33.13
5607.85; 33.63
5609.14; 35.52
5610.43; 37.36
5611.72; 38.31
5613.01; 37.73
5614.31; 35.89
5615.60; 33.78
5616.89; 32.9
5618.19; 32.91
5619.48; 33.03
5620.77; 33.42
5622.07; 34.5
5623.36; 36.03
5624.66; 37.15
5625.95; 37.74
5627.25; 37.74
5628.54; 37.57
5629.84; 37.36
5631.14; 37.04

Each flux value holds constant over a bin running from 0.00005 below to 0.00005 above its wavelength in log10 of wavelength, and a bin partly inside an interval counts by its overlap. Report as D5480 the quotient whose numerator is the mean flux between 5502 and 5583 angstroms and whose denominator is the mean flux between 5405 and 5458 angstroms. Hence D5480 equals 1.03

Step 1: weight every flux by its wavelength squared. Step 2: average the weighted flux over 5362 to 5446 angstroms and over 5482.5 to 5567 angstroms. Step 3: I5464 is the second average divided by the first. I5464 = 1.12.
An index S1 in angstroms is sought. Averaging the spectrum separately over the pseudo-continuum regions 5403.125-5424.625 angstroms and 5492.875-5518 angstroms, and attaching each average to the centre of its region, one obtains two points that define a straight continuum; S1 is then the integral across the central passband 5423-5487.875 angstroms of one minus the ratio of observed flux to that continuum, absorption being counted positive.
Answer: 2.3 angstroms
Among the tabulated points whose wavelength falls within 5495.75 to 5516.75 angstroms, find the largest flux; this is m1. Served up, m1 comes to 39.62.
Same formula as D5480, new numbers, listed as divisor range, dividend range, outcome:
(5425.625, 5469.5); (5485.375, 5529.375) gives 1.07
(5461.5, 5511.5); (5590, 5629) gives 0.96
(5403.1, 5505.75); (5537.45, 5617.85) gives 1.01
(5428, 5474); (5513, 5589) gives 1.06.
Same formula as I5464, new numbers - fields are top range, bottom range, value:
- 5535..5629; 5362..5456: 1.10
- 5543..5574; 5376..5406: 1.14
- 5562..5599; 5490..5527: 0.99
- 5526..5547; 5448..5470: 1.15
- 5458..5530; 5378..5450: 1.06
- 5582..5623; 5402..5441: 1.05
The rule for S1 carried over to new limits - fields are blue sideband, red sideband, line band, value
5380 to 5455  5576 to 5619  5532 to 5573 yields -2.2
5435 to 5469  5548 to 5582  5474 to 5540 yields -4.0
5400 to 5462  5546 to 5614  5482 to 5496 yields -1.2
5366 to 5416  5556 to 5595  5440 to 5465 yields 0.3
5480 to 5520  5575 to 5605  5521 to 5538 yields -0.1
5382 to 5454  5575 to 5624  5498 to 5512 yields -0.6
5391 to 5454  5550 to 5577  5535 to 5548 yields -1.0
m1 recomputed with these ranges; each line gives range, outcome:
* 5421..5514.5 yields 40.05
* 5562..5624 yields 39.36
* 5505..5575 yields 40.3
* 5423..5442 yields 37.12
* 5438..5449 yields 35.24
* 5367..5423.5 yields 38.09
